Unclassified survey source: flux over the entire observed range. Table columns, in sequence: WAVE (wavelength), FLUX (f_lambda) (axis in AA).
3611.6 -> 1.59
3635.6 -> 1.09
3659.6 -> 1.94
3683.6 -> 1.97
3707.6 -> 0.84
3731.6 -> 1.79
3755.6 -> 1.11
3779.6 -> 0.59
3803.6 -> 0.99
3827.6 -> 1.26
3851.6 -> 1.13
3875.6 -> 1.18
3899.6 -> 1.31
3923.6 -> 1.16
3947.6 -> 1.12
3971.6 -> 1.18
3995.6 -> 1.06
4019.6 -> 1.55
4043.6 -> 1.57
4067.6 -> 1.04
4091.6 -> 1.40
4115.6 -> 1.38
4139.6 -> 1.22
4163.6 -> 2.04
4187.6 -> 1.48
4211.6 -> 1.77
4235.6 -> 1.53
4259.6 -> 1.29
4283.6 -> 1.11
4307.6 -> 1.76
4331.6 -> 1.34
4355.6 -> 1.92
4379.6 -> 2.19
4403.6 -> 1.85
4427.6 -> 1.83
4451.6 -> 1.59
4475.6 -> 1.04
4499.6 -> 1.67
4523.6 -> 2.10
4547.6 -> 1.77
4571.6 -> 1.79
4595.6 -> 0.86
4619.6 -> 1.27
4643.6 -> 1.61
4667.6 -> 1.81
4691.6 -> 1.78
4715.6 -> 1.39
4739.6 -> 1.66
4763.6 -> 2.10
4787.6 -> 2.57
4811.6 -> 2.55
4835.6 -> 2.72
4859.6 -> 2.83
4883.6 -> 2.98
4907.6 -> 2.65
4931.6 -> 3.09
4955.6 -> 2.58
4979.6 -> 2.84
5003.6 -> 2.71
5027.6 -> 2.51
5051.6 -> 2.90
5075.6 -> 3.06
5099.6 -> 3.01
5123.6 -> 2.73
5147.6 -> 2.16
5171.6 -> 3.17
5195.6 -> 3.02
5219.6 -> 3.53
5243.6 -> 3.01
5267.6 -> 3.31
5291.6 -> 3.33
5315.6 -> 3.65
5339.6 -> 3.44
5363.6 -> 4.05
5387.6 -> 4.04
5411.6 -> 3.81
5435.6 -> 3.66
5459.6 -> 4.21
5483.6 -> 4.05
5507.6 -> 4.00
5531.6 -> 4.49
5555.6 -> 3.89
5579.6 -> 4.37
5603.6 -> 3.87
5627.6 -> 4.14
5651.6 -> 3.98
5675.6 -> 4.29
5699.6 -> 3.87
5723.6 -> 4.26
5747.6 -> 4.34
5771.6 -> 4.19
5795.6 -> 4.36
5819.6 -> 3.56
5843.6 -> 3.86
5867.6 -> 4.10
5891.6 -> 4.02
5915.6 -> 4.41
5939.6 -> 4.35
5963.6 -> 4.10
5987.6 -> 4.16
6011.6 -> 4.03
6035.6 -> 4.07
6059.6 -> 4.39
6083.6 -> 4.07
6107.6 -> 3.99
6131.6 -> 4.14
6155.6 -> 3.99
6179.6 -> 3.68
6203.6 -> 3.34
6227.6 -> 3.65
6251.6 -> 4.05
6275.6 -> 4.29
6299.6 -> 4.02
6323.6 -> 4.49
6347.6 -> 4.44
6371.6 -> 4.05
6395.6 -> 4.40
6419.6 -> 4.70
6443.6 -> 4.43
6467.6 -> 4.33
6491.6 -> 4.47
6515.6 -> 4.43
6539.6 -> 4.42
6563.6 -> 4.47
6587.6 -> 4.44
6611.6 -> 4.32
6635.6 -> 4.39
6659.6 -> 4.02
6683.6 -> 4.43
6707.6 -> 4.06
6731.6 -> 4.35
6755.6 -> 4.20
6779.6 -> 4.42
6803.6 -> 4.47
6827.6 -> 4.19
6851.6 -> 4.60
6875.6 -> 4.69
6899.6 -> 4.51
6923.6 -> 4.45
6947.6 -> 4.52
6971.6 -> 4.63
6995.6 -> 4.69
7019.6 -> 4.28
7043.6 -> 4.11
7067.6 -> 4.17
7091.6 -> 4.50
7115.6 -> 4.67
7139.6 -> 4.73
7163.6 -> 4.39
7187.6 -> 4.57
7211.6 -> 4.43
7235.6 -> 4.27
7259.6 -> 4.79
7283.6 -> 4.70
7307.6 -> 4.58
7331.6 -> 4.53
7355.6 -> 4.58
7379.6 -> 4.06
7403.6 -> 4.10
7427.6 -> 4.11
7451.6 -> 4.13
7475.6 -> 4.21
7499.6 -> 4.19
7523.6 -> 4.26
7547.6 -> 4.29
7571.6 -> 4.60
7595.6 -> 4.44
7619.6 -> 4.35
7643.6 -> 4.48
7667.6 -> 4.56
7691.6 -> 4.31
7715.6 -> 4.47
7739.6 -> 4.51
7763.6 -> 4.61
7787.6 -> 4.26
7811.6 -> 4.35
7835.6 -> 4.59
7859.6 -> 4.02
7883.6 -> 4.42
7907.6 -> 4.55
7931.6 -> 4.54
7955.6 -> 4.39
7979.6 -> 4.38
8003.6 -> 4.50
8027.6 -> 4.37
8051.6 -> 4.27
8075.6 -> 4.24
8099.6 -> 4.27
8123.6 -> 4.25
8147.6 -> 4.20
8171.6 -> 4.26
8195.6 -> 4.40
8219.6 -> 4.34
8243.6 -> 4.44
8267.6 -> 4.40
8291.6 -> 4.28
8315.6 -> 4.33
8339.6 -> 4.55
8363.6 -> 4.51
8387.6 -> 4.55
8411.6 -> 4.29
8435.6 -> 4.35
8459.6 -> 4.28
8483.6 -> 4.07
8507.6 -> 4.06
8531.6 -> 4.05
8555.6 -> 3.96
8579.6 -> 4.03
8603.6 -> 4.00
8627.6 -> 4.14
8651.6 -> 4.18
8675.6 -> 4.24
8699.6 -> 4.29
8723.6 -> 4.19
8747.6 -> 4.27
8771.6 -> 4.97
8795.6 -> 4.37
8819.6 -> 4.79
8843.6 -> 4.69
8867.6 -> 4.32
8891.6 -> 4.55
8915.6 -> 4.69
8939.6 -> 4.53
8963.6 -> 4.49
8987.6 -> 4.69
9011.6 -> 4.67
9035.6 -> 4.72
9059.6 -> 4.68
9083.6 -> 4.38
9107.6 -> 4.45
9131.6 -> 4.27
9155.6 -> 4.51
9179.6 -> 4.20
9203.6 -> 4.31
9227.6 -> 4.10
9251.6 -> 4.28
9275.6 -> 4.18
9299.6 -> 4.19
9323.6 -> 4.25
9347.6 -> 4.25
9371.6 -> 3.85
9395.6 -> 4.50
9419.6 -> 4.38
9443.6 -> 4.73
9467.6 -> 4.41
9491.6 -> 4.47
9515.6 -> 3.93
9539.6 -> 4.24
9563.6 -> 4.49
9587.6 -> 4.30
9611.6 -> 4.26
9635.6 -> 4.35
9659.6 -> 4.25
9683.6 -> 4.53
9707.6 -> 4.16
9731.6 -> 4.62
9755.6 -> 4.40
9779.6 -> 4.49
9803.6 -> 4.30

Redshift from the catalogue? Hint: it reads 0.20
